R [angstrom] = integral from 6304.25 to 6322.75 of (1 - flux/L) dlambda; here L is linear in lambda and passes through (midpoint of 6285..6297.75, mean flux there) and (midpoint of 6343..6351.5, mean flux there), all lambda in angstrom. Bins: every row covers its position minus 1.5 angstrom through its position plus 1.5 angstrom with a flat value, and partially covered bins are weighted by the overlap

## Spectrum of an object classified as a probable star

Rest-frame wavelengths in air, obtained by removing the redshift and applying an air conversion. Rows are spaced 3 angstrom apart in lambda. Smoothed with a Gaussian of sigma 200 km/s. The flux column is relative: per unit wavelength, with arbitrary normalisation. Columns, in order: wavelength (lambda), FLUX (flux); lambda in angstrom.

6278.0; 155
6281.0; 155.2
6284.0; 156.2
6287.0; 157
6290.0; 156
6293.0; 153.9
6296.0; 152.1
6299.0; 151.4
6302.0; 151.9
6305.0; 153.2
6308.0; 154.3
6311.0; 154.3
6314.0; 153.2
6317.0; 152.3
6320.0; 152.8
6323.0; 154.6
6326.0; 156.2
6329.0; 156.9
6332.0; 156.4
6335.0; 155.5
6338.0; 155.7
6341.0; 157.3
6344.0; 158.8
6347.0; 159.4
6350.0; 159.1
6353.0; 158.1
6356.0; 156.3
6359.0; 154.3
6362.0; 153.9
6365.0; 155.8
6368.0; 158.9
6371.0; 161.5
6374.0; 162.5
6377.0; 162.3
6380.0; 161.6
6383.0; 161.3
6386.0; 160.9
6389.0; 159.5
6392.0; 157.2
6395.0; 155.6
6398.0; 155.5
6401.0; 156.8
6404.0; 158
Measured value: 0.4 angstrom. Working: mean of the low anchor 155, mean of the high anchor 159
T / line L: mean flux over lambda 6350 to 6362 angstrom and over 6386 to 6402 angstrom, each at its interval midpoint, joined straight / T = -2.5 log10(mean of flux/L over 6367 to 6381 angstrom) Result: -0.03 mag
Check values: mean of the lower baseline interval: 156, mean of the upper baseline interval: 157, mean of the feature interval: 161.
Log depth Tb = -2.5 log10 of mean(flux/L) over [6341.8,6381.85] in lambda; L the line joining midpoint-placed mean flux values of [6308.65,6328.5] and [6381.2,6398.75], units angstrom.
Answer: -0.01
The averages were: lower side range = 154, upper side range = 159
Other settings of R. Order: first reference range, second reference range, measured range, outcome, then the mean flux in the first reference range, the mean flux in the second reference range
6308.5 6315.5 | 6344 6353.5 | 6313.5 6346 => 0.15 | 154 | 159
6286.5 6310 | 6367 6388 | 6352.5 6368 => 0.37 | 154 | 161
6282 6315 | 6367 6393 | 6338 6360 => 0.08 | 154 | 161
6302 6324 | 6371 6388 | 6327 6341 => -0.02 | 153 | 162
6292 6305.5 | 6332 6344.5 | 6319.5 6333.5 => -0.02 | 152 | 157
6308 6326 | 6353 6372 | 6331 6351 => -0.27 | 154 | 157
